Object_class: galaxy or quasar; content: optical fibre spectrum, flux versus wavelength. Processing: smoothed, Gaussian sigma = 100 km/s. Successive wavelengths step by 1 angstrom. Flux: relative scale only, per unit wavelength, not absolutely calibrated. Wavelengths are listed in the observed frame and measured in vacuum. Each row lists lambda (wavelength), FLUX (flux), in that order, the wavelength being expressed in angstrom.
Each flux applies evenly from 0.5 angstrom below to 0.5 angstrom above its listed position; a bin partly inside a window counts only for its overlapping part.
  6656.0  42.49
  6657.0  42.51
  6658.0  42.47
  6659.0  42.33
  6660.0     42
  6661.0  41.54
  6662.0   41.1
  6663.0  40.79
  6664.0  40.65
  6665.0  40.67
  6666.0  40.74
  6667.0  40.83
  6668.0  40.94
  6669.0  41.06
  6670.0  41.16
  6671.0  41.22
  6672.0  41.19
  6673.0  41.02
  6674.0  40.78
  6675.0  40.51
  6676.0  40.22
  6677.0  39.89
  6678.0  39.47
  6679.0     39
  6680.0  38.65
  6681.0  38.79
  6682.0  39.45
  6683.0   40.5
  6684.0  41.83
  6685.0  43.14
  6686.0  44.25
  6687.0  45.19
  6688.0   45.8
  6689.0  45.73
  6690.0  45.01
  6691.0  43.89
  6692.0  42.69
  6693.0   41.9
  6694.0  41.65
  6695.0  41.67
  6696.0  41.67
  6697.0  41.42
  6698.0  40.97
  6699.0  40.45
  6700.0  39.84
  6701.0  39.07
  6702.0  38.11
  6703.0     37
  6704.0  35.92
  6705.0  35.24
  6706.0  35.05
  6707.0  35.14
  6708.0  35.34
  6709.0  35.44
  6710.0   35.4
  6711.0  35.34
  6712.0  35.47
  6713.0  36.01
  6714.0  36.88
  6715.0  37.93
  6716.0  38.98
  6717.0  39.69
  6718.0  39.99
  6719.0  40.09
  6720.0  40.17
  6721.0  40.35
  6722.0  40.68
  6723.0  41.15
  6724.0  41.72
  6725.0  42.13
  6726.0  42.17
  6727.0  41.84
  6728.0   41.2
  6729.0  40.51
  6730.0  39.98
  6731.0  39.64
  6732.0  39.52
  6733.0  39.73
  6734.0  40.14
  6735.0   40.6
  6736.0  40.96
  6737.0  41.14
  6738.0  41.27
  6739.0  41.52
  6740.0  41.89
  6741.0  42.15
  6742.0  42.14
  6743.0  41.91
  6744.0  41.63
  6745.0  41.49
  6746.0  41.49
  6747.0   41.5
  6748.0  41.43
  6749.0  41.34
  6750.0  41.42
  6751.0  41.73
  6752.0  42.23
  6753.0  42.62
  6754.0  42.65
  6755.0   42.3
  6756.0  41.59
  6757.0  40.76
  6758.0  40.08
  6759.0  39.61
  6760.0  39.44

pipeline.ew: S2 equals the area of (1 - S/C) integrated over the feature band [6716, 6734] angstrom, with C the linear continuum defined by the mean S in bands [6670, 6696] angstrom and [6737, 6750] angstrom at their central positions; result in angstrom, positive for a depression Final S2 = 0.5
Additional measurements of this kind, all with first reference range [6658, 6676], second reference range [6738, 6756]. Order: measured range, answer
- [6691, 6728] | 2.1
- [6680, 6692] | -0.5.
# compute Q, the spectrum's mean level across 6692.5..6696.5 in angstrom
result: 41.7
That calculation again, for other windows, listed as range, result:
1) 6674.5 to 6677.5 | 40.2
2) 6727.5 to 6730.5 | 40.6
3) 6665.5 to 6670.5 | 40.9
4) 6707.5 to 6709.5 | 35.4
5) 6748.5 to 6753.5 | 41.9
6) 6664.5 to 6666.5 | 40.7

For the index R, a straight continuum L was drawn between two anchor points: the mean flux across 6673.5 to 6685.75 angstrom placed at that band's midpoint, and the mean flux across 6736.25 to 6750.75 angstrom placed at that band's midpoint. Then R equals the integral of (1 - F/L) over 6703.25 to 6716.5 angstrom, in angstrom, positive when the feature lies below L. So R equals 1.6 angstrom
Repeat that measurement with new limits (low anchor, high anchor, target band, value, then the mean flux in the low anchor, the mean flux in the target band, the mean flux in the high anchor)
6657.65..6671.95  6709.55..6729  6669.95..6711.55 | 0.2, 41.2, 40.1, 39.4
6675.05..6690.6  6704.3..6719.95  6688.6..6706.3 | -0.5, 41.8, 40.4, 36.9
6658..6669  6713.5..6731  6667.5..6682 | 0.3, 41.2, 40.2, 40.3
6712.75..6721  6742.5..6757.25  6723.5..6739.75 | -0.3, 38.9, 40.9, 41.8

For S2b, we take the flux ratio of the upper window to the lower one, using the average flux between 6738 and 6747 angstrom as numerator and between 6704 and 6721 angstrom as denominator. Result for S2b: 1.13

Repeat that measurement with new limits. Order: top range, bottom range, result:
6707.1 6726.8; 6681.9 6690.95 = 0.89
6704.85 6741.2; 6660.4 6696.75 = 0.95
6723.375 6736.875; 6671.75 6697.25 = 0.98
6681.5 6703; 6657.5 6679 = 1.03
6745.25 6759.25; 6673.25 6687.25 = 1.02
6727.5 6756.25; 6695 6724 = 1.08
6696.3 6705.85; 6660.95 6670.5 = 0.94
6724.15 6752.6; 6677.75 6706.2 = 1.01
